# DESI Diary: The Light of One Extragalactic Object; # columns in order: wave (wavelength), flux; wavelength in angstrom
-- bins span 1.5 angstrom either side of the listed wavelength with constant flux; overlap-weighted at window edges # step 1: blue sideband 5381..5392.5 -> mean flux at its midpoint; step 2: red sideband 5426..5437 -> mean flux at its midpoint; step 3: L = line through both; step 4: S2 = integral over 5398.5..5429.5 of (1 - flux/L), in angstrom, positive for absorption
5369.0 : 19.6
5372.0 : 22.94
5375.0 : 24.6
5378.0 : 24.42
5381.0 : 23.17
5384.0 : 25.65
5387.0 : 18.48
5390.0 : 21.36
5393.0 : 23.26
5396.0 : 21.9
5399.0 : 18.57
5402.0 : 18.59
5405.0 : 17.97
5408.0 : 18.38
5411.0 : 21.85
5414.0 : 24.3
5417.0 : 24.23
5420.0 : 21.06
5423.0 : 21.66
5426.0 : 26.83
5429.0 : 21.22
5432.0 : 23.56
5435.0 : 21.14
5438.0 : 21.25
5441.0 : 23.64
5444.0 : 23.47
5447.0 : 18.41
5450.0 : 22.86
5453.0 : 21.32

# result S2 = 1.38 angstrom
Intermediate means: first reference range 22.1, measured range 21.4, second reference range 22.6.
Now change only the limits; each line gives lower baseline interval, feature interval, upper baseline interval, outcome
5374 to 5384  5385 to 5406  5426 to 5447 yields 3.1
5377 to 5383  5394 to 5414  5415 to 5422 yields 2.7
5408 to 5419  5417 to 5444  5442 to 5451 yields -0.7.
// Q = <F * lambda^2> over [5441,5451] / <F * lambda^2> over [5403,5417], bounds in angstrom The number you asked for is 1.1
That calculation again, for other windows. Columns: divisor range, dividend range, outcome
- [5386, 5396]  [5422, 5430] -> 1.12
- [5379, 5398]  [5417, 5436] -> 1.04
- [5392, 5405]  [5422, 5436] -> 1.15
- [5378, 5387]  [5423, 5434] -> 1.02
